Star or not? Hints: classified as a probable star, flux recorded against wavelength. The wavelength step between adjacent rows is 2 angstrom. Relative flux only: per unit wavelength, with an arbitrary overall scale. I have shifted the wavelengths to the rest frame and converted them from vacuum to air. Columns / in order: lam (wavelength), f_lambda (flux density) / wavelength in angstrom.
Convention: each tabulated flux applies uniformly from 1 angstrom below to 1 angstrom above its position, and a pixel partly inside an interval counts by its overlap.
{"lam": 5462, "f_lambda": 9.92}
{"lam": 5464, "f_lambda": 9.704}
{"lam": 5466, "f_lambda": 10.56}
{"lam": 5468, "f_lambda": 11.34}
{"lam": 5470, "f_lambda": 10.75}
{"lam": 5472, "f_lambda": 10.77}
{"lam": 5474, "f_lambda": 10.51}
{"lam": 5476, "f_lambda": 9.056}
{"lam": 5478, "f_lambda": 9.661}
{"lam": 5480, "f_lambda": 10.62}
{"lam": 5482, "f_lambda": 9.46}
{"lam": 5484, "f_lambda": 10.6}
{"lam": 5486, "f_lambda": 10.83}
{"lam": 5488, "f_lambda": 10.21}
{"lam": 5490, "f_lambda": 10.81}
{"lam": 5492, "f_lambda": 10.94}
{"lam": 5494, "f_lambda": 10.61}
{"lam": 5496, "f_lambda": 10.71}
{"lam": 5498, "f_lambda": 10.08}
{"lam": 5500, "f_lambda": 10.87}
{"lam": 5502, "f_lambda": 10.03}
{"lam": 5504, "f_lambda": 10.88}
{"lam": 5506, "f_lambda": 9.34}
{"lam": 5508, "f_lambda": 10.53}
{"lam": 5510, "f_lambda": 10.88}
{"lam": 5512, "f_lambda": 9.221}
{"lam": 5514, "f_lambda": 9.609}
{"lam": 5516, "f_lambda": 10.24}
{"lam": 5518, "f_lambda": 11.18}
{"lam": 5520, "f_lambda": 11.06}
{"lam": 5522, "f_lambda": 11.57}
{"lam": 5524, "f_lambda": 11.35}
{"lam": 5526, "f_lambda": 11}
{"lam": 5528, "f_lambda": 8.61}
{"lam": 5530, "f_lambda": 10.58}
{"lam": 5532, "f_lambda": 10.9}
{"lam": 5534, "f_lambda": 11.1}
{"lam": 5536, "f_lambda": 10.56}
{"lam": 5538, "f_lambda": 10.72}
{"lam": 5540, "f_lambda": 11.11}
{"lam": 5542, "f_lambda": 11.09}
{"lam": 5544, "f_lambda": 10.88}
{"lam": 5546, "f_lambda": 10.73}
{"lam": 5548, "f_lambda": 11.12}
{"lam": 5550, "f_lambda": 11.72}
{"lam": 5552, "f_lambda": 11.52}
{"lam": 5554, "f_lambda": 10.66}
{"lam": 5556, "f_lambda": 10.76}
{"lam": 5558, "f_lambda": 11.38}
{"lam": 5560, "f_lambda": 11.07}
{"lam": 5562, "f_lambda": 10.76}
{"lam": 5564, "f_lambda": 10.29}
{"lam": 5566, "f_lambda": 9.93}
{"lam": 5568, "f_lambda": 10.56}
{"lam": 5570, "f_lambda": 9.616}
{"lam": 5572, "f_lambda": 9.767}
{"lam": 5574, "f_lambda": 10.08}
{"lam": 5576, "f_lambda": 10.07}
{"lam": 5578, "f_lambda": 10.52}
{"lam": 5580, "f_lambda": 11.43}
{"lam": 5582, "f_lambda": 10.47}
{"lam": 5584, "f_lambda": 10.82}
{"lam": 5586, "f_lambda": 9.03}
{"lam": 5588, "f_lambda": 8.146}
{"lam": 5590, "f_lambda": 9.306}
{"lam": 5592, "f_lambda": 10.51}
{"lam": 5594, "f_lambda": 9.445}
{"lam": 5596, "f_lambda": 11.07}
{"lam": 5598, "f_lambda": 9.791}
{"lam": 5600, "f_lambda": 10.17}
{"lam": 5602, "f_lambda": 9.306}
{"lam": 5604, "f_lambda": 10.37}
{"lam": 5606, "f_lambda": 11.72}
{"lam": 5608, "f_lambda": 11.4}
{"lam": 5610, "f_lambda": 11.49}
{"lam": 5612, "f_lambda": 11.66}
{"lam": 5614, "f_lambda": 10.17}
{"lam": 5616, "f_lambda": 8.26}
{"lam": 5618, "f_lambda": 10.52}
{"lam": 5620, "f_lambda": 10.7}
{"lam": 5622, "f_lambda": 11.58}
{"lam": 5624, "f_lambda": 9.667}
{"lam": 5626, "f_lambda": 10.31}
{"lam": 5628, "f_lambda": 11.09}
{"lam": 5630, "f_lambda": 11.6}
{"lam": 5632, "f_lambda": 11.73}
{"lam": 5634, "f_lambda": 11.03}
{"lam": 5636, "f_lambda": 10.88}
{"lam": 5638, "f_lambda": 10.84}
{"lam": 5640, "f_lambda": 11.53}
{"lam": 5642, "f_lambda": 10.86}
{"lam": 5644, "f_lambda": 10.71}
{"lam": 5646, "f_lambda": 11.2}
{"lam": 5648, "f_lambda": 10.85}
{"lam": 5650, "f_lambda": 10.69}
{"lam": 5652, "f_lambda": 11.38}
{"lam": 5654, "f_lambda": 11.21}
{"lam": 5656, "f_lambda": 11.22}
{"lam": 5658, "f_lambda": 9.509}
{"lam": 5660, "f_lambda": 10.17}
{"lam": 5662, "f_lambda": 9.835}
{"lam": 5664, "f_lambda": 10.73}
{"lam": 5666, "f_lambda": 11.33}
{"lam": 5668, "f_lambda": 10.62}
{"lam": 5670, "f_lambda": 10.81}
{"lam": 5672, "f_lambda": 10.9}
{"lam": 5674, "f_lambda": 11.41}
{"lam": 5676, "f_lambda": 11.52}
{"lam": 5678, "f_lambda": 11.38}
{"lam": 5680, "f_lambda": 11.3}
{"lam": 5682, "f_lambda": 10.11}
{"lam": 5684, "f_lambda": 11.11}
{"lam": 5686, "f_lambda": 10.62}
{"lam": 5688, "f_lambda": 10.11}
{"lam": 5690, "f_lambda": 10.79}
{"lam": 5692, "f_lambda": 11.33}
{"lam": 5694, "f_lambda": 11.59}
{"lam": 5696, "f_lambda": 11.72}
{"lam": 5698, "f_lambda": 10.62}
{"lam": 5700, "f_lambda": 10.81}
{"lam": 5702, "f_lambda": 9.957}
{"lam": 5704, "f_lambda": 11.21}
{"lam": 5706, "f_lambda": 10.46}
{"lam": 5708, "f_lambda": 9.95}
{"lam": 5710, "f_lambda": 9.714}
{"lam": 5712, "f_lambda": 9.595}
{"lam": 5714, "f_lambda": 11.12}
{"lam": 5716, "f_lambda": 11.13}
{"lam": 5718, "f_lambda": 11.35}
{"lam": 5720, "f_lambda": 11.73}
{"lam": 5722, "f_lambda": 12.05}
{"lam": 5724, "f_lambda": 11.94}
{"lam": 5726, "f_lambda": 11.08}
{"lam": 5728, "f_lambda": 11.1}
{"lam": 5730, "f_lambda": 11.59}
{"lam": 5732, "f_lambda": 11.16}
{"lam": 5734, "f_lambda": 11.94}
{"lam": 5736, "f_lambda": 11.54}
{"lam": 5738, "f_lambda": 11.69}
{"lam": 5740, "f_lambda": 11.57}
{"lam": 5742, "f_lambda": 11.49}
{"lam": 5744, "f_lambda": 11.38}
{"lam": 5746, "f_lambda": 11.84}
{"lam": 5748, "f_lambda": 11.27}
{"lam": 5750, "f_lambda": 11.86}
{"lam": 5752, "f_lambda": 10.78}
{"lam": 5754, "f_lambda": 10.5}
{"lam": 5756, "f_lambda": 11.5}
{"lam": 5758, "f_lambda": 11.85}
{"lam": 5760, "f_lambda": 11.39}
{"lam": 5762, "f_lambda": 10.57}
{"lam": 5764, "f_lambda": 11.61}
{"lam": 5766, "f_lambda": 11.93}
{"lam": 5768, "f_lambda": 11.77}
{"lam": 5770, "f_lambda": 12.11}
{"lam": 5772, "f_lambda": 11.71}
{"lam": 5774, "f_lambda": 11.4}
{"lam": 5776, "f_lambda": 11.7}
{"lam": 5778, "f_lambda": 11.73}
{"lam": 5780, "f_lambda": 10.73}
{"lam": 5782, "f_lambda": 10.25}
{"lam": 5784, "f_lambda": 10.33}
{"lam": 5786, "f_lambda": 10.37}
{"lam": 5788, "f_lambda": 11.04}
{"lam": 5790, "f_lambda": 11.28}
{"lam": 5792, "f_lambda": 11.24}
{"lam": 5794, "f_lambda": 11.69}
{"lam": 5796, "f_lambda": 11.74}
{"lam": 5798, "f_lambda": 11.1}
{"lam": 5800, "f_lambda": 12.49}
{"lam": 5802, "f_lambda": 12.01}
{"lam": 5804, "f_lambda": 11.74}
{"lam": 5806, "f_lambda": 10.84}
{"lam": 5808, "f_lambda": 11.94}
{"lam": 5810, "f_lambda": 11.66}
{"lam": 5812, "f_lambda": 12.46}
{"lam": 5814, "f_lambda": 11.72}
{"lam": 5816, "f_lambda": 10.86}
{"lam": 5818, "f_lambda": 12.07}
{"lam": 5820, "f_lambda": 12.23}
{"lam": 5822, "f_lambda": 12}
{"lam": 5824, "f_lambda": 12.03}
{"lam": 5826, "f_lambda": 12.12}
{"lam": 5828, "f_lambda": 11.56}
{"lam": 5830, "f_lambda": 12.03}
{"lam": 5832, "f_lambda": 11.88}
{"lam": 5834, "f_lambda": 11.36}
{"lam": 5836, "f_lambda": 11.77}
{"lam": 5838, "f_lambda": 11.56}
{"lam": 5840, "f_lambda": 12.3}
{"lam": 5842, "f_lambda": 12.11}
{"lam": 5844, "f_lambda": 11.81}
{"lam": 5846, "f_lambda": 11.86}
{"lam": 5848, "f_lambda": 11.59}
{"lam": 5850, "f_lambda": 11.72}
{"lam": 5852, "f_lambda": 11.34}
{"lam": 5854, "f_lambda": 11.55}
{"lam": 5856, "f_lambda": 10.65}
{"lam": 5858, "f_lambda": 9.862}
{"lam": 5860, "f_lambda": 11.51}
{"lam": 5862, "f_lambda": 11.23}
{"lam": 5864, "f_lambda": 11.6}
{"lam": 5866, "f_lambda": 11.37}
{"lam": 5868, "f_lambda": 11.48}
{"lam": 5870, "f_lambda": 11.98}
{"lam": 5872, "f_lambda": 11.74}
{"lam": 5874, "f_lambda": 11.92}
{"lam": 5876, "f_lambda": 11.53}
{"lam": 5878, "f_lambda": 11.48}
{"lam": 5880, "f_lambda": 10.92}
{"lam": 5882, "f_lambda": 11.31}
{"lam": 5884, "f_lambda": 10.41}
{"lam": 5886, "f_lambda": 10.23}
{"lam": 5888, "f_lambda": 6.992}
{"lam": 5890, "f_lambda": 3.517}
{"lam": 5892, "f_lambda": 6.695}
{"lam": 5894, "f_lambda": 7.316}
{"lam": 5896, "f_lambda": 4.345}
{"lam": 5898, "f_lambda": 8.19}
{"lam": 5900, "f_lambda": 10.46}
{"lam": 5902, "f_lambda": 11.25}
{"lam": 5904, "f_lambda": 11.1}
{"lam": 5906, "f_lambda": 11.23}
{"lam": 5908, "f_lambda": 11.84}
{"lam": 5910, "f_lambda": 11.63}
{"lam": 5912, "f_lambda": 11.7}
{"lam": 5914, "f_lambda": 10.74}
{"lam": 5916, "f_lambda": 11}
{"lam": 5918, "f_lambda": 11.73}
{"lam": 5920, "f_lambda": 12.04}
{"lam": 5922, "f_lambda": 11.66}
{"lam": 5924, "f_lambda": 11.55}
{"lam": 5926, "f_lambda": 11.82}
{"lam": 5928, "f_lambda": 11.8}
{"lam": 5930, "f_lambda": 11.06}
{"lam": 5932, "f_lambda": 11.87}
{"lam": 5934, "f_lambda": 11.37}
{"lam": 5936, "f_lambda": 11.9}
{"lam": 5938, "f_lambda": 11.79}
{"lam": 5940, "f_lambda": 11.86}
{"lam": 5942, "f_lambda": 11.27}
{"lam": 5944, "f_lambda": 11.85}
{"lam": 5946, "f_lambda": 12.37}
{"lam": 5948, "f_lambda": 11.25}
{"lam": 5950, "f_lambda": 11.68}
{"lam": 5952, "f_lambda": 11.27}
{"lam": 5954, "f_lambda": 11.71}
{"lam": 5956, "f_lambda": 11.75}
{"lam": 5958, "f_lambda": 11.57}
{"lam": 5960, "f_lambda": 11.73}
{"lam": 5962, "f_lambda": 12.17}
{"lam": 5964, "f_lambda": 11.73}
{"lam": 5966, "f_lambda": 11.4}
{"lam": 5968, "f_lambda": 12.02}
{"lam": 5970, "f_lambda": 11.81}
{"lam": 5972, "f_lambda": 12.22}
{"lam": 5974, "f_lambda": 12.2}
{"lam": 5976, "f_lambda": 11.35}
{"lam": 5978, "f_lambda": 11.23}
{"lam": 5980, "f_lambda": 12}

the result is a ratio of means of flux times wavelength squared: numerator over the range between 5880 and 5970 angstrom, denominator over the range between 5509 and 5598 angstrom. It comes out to 1.2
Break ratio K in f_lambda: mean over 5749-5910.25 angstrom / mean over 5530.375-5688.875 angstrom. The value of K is 1.04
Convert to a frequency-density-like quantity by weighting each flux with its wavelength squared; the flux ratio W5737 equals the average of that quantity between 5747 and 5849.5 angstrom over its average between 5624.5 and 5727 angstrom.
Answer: 1.1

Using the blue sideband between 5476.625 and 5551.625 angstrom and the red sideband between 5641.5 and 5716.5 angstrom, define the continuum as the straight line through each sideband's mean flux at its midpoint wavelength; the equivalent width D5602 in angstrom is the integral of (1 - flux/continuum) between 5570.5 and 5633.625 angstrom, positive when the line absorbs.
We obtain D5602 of 1.7 angstrom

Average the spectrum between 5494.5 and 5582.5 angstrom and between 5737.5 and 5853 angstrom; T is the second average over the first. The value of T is 1.1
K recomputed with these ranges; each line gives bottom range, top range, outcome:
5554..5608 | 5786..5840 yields 1.14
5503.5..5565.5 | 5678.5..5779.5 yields 1.05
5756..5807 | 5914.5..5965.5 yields 1.02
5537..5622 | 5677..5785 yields 1.06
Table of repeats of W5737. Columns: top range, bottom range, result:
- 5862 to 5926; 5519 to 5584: 1.09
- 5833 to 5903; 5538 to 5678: 1.08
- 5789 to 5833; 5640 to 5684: 1.14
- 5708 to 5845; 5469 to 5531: 1.22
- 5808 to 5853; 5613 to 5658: 1.17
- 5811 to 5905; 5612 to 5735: 1.06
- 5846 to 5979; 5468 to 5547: 1.21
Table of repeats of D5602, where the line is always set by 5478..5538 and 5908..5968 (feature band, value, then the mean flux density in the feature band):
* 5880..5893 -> 3.50 angstrom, 8.4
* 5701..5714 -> 0.94 angstrom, 10.2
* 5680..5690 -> 0.33 angstrom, 10.6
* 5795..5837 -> -1.78 angstrom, 11.8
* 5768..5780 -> -0.48 angstrom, 11.7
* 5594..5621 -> 0.71 angstrom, 10.5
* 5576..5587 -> 0.27 angstrom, 10.4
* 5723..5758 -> -1.03 angstrom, 11.4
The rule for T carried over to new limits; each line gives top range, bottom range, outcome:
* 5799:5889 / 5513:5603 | 1.10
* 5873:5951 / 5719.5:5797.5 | 0.93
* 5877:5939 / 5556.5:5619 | 1.01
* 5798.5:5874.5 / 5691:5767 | 1.04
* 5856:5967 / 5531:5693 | 1.02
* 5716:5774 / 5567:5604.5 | 1.15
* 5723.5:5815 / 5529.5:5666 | 1.08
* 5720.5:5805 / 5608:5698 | 1.05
